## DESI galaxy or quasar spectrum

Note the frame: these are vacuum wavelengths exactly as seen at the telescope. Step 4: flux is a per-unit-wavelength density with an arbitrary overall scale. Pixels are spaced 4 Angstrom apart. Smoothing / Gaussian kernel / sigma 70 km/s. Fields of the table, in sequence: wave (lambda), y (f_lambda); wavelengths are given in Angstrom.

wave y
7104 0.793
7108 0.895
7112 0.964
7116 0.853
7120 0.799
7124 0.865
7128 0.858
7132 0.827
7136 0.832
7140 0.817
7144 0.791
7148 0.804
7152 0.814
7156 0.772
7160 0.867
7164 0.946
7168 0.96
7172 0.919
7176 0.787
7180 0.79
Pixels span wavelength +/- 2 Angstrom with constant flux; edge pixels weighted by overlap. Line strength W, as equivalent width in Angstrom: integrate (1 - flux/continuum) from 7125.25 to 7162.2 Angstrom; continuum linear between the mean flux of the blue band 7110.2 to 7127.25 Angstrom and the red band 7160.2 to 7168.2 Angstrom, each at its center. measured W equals 3.3 Angstrom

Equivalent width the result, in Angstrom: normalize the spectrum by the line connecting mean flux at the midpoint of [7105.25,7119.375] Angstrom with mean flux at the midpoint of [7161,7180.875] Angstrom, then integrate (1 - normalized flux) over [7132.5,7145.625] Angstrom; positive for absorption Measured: 1.1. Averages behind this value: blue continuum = 0.888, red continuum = 0.885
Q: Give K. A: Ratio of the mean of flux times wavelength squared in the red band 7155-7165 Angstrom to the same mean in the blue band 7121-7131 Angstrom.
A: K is 1.0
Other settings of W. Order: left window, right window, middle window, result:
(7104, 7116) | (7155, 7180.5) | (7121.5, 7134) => 0.5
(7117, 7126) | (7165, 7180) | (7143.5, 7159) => 1.1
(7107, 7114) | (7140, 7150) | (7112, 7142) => 0.9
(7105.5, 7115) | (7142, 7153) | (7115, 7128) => 0.6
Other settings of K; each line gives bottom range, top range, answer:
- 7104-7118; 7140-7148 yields 0.91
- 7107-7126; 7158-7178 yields 1.04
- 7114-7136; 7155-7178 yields 1.06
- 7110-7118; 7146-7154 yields 0.90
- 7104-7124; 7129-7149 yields 0.95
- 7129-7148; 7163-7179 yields 1.10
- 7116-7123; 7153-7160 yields 0.99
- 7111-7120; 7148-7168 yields 0.99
